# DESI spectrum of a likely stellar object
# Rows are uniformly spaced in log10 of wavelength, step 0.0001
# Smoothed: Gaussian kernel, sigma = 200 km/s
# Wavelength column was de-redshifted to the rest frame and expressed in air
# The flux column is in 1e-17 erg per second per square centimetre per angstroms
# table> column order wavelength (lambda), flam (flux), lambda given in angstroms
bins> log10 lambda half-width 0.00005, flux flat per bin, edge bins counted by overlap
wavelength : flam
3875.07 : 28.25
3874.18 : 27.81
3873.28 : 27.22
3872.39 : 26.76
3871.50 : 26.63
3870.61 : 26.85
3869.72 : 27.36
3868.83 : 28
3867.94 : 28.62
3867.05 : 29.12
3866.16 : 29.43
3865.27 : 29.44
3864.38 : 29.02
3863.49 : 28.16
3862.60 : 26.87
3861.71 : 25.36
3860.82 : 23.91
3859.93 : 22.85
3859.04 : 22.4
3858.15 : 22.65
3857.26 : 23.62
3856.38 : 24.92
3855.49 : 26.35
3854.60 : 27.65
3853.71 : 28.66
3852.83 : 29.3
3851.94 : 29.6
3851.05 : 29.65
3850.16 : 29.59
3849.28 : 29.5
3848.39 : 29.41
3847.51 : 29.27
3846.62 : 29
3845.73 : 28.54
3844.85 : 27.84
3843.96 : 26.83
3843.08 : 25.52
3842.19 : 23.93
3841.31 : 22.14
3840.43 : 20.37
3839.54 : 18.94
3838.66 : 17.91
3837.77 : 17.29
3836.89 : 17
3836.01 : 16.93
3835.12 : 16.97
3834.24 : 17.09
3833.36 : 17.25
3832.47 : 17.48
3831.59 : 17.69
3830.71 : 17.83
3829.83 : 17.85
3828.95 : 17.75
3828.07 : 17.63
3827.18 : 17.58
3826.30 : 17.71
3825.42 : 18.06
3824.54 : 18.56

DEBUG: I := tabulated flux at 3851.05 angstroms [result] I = 29.65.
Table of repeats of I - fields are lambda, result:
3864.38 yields 29.02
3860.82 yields 23.91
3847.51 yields 29.27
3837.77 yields 17.29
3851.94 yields 29.6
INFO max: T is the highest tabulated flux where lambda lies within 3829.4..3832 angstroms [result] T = 17.85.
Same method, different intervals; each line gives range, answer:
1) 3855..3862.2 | 26.35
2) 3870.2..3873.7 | 27.22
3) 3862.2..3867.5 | 29.44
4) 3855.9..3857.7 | 24.92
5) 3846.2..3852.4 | 29.65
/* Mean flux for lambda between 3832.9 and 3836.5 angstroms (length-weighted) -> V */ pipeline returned 17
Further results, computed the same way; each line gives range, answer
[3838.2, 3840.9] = 19.1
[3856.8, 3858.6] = 23.2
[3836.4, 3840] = 17.8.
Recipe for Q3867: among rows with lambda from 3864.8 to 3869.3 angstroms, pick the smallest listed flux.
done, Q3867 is 28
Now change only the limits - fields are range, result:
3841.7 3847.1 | 23.93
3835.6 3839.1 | 16.93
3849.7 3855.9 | 26.35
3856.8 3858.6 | 22.65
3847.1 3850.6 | 29.27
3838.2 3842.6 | 17.91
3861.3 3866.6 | 25.36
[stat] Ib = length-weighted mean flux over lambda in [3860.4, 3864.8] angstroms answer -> 26.7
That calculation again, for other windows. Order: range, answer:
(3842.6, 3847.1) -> 27.5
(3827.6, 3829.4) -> 17.6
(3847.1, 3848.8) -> 29.4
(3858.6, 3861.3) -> 23.1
